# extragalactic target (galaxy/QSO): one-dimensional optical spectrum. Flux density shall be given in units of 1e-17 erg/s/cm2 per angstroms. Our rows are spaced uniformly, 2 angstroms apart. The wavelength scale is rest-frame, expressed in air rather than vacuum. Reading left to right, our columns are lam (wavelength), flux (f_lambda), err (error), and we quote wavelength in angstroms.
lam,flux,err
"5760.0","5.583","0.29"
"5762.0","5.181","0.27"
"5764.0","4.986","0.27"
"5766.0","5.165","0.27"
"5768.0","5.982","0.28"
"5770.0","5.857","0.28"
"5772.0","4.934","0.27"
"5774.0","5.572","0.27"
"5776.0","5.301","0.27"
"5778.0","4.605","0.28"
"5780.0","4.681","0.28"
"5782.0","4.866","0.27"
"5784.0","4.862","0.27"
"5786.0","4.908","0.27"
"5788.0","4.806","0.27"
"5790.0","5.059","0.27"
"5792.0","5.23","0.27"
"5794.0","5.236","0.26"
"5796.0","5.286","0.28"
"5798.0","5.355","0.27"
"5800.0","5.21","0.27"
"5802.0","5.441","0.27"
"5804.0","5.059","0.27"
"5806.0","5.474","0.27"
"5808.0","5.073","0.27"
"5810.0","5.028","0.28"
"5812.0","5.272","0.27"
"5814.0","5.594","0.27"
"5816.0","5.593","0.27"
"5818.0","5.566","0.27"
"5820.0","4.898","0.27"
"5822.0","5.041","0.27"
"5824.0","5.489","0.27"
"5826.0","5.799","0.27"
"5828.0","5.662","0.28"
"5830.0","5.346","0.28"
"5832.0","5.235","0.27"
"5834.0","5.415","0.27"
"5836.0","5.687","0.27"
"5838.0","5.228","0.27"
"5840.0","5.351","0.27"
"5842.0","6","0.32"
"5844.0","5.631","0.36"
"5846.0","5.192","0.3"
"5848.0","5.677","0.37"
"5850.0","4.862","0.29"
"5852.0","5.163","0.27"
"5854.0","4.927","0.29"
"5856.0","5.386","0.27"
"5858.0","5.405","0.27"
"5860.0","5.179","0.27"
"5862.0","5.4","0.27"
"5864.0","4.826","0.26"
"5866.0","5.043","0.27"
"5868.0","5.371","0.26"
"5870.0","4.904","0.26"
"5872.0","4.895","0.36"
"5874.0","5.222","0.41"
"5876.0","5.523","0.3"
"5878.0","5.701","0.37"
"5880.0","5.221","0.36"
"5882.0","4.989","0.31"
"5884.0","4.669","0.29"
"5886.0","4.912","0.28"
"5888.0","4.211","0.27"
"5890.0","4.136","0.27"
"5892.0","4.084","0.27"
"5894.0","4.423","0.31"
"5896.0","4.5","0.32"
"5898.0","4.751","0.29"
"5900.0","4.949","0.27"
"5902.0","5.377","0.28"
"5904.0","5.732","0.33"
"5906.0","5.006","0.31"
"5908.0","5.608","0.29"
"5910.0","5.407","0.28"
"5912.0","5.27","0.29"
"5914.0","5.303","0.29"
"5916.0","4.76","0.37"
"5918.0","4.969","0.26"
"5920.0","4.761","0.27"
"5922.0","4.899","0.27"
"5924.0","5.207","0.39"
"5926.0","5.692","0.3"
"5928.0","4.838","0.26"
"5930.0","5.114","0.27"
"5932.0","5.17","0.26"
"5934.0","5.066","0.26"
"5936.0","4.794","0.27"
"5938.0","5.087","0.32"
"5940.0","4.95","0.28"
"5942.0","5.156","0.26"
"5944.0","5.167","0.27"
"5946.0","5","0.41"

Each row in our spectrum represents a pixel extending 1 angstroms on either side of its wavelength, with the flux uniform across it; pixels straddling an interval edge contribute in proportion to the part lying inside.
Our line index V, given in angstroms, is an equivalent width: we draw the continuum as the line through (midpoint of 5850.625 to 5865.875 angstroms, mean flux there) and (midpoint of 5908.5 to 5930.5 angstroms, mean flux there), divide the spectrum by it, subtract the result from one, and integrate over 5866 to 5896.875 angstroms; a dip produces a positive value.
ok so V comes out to 1.8 angstroms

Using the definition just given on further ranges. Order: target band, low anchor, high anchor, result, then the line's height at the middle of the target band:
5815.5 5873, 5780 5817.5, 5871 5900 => -3.8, 4.98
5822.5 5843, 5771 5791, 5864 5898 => -2.5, 4.91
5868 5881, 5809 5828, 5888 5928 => -0.3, 5.12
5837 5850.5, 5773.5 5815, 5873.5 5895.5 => -1.3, 4.96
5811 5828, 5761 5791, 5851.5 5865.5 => -0.9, 5.15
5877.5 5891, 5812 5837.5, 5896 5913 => 1.2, 5.27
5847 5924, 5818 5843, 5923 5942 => 3.2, 5.26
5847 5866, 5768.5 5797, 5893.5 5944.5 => -0.4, 5.09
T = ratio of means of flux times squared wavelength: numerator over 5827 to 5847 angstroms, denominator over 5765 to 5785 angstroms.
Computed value 1.08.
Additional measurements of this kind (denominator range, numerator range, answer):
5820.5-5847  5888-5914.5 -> 0.92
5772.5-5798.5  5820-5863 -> 1.08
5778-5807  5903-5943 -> 1.06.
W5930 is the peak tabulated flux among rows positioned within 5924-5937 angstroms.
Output 5.692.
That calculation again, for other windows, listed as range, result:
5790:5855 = 6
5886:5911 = 5.732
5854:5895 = 5.701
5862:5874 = 5.4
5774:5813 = 5.572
